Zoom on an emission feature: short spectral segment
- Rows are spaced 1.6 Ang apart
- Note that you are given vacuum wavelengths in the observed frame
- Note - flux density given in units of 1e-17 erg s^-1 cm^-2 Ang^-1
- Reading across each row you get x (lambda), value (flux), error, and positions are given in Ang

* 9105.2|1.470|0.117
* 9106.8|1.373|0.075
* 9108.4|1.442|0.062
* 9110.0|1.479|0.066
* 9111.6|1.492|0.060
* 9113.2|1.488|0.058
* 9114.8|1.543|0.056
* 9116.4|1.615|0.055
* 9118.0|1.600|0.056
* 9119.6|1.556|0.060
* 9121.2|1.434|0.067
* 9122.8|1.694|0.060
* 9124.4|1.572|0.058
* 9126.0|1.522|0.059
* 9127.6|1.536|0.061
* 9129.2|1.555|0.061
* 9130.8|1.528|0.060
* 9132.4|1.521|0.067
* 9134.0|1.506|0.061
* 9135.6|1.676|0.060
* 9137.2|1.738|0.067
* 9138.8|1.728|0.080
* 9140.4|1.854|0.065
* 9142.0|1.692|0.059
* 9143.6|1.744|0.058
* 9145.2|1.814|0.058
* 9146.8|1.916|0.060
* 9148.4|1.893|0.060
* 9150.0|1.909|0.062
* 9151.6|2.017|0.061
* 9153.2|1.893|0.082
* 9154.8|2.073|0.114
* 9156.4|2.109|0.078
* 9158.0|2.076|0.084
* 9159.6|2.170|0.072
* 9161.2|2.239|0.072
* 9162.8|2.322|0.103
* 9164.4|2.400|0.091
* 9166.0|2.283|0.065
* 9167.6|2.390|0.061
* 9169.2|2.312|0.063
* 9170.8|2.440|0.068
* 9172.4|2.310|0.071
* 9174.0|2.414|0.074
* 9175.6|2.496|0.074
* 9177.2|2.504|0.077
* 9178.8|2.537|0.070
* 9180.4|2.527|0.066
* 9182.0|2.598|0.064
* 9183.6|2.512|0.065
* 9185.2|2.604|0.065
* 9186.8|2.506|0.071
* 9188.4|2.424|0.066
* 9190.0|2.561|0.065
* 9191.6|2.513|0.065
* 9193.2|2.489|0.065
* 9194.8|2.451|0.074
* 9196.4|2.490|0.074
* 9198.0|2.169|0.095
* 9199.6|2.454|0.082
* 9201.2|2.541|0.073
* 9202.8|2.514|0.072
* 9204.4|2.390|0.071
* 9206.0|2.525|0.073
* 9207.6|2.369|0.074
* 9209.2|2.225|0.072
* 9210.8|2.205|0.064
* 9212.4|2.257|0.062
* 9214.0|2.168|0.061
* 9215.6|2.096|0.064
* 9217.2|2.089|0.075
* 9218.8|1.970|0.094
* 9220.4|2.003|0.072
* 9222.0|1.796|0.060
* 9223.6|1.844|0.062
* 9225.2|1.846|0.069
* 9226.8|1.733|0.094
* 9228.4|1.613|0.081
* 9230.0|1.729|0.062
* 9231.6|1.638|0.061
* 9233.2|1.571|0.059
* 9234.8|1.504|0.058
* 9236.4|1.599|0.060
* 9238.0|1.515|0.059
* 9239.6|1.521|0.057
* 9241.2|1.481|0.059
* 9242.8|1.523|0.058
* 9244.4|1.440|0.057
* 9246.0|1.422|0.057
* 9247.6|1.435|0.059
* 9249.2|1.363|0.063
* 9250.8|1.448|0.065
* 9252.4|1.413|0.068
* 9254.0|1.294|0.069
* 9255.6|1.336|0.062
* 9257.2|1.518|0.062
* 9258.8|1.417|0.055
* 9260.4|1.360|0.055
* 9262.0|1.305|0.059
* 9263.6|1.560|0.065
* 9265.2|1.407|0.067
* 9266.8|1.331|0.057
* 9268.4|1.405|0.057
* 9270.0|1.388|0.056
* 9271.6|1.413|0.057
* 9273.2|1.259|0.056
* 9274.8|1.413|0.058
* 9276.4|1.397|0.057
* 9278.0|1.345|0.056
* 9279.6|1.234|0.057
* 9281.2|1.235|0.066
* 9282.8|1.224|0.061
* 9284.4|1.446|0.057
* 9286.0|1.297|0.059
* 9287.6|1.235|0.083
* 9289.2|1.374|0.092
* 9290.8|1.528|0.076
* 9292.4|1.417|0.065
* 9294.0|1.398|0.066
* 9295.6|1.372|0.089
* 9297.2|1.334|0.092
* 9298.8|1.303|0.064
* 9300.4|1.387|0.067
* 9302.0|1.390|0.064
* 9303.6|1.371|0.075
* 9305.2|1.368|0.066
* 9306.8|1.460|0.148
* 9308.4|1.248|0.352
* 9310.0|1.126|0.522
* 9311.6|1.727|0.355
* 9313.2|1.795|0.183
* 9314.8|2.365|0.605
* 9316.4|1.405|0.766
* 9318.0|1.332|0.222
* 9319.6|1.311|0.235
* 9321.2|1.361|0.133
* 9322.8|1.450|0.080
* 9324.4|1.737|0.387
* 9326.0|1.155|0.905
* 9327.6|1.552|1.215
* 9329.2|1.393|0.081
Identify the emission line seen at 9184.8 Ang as Mg II 2798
